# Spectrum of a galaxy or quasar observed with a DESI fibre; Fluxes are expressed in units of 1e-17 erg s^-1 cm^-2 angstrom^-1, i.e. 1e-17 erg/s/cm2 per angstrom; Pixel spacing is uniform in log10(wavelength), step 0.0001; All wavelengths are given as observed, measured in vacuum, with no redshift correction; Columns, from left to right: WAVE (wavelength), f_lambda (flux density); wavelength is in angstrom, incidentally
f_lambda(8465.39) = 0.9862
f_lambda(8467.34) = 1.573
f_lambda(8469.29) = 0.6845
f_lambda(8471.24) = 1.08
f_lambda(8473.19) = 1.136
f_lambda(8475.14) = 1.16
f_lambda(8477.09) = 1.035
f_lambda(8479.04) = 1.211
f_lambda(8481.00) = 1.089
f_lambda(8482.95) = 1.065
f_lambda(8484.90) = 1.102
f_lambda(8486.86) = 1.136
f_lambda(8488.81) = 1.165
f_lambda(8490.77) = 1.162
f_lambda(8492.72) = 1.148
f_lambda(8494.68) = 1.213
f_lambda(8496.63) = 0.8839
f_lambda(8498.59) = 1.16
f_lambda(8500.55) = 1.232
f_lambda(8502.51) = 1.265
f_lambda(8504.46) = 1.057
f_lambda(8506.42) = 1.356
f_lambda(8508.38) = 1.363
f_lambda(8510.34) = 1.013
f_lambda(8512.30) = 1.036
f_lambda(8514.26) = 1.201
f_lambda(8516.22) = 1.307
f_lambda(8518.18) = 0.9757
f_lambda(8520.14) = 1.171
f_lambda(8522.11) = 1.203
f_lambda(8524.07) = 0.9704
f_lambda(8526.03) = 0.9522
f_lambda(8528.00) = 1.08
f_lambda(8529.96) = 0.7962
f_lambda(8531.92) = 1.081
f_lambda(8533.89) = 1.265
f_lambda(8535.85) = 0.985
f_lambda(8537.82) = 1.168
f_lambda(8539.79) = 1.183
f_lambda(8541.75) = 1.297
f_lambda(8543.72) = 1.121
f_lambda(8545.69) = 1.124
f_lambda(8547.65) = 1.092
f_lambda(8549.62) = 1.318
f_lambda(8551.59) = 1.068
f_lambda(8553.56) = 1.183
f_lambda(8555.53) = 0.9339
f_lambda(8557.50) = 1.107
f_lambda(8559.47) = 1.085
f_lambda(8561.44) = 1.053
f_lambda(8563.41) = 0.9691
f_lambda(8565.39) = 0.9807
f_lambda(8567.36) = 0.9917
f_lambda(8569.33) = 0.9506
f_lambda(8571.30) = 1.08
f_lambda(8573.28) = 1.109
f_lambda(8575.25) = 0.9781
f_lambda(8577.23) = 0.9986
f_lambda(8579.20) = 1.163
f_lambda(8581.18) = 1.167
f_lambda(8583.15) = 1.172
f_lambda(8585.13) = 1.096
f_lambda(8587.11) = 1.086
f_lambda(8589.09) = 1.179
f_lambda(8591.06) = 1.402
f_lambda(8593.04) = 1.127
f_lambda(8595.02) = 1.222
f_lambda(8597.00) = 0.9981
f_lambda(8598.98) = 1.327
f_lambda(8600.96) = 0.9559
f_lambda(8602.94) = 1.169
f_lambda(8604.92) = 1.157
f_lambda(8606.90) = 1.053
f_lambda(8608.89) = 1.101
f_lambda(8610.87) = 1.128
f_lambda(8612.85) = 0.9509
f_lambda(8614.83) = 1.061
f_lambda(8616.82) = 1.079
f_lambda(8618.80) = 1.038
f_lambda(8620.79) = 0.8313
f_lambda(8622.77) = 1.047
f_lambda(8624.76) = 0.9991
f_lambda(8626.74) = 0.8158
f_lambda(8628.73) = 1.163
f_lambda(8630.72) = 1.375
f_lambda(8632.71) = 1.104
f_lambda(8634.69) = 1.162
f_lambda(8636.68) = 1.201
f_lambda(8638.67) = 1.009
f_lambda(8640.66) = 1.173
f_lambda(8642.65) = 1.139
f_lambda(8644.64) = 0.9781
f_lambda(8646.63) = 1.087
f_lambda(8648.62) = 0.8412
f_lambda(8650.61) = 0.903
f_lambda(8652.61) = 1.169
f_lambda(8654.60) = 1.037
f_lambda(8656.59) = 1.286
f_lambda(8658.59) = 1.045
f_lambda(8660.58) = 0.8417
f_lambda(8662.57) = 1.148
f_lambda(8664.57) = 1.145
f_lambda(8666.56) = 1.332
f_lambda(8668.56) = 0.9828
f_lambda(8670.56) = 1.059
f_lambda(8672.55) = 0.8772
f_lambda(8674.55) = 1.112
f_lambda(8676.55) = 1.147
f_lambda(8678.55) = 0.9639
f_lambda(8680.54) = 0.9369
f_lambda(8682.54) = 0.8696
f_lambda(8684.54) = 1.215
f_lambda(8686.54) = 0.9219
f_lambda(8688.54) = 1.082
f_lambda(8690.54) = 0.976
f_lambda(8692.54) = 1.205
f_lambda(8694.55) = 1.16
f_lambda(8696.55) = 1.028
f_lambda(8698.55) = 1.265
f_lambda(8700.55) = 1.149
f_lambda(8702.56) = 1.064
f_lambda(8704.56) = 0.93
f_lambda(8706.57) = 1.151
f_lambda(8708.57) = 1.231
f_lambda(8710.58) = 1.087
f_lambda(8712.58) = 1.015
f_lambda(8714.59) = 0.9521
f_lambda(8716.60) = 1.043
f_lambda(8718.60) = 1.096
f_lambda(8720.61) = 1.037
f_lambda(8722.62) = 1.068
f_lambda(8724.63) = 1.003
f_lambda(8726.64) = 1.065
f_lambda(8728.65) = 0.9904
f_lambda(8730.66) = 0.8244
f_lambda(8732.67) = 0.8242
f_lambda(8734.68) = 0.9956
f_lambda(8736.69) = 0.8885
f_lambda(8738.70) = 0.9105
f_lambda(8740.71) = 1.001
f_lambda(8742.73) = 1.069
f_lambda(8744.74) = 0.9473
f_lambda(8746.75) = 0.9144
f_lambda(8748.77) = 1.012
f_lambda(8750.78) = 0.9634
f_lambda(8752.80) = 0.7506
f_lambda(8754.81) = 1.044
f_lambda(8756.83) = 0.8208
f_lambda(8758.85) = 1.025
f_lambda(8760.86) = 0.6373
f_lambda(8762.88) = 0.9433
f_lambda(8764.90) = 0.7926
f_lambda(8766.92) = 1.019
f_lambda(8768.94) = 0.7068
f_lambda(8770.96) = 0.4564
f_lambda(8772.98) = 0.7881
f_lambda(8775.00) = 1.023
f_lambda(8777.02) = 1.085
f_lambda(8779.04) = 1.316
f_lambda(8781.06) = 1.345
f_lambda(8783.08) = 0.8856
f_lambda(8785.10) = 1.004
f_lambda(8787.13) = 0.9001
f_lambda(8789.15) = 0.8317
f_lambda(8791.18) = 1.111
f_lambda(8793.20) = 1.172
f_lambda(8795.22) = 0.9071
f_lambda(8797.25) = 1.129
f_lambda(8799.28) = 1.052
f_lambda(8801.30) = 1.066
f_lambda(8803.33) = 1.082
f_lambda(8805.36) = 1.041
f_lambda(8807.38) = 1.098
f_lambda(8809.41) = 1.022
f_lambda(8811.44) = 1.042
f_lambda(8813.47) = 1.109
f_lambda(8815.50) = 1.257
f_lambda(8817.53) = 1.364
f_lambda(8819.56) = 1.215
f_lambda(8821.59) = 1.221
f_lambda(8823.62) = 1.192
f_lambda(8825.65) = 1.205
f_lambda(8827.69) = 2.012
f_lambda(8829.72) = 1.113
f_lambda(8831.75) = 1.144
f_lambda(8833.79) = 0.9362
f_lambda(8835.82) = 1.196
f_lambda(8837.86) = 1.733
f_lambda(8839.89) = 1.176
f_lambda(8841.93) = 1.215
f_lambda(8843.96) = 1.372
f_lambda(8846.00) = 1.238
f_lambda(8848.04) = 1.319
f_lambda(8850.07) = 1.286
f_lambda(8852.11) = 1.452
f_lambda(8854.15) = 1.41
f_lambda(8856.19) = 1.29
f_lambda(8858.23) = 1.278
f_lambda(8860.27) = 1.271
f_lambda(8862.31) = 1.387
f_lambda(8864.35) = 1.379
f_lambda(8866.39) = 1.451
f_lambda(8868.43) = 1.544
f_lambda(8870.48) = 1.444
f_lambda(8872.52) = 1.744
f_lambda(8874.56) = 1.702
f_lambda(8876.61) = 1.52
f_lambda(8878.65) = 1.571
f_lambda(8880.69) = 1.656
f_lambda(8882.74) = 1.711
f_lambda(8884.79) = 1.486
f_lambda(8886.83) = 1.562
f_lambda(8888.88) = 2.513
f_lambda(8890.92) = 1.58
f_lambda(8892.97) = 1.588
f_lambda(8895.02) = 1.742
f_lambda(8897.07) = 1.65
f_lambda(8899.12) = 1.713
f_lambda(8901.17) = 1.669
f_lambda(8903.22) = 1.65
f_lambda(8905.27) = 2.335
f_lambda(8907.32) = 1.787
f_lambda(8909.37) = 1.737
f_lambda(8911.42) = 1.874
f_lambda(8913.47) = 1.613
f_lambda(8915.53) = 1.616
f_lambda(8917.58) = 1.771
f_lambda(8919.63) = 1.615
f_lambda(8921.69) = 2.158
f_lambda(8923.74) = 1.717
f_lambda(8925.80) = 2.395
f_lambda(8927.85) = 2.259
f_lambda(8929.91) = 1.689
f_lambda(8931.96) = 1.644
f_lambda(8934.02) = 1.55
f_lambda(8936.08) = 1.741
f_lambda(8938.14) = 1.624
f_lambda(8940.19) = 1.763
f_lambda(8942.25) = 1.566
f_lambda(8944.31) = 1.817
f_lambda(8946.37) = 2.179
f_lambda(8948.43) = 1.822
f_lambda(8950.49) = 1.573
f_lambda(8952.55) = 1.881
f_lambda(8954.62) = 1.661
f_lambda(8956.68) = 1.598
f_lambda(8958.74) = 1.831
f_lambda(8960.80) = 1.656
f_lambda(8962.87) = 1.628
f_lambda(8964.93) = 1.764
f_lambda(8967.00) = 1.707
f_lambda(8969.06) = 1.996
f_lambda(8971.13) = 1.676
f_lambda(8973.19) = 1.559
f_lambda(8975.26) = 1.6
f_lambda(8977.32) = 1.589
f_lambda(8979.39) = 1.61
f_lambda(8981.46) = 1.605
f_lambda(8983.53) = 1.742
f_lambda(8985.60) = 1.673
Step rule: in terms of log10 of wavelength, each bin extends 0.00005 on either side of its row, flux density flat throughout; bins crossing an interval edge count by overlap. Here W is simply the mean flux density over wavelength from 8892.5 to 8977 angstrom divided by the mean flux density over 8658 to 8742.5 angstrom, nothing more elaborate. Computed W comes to 1.7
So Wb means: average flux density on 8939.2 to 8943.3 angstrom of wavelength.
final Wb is 1.66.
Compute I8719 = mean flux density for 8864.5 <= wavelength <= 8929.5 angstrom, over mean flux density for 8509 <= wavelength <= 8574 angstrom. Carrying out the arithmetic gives 1.61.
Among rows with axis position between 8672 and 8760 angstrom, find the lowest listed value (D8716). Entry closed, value 0.7506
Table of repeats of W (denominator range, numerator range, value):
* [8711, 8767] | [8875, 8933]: 1.87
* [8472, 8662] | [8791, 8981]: 1.40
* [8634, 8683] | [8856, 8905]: 1.51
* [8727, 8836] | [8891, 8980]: 1.71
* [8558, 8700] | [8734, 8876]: 1.06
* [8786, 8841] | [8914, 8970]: 1.54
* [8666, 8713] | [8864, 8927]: 1.62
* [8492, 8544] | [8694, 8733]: 0.93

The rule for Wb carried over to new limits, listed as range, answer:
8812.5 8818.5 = 1.24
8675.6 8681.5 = 1.02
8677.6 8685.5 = 0.996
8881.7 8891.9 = 1.77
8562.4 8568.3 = 0.98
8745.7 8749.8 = 0.964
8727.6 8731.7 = 0.908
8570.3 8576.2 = 1.06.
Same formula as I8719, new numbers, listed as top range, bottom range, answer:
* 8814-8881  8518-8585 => 1.26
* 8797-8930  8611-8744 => 1.42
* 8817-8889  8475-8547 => 1.25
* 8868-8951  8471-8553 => 1.55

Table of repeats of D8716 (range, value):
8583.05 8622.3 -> 0.8313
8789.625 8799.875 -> 0.9071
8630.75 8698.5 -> 0.8412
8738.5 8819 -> 0.4564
